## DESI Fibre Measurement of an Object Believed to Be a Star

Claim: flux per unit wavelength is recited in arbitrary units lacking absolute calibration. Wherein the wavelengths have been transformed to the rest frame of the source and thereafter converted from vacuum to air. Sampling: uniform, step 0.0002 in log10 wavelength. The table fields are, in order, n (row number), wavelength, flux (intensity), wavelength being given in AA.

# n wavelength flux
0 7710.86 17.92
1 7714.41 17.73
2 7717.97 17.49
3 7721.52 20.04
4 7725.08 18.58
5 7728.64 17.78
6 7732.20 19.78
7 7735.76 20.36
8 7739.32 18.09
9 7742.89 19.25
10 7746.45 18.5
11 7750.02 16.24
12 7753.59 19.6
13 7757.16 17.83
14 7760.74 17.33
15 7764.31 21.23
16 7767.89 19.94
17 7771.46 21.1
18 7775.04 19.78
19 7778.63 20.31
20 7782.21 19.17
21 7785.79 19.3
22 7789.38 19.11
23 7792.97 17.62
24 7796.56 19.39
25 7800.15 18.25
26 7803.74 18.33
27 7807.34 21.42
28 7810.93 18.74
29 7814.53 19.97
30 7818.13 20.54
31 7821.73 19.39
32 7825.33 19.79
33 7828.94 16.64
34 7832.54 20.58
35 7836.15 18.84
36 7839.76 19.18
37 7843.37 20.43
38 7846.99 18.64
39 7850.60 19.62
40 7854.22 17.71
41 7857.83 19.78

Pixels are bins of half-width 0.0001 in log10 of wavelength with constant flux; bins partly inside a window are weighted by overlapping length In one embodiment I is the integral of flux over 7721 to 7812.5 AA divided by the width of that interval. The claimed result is 19.1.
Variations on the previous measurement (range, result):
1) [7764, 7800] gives 19.6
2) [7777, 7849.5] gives 19.3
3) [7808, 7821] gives 19.9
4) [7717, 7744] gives 19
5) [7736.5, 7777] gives 19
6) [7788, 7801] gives 18.6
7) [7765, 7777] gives 20.4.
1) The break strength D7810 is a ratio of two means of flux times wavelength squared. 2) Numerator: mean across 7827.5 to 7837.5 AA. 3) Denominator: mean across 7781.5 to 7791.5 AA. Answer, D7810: 1.0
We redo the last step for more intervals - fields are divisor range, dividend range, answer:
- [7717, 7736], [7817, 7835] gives 1.05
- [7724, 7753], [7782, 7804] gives 1.02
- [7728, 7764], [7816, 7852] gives 1.06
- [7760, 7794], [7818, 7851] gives 1.00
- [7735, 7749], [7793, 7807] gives 1.02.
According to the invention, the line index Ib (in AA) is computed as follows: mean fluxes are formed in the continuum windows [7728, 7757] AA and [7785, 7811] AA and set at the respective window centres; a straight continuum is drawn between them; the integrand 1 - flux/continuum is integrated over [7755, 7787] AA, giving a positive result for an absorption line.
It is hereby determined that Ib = -1.18 AA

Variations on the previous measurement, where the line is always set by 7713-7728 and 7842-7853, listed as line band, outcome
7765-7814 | -1.3 AA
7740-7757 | 0.3 AA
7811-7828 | -0.4 AA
